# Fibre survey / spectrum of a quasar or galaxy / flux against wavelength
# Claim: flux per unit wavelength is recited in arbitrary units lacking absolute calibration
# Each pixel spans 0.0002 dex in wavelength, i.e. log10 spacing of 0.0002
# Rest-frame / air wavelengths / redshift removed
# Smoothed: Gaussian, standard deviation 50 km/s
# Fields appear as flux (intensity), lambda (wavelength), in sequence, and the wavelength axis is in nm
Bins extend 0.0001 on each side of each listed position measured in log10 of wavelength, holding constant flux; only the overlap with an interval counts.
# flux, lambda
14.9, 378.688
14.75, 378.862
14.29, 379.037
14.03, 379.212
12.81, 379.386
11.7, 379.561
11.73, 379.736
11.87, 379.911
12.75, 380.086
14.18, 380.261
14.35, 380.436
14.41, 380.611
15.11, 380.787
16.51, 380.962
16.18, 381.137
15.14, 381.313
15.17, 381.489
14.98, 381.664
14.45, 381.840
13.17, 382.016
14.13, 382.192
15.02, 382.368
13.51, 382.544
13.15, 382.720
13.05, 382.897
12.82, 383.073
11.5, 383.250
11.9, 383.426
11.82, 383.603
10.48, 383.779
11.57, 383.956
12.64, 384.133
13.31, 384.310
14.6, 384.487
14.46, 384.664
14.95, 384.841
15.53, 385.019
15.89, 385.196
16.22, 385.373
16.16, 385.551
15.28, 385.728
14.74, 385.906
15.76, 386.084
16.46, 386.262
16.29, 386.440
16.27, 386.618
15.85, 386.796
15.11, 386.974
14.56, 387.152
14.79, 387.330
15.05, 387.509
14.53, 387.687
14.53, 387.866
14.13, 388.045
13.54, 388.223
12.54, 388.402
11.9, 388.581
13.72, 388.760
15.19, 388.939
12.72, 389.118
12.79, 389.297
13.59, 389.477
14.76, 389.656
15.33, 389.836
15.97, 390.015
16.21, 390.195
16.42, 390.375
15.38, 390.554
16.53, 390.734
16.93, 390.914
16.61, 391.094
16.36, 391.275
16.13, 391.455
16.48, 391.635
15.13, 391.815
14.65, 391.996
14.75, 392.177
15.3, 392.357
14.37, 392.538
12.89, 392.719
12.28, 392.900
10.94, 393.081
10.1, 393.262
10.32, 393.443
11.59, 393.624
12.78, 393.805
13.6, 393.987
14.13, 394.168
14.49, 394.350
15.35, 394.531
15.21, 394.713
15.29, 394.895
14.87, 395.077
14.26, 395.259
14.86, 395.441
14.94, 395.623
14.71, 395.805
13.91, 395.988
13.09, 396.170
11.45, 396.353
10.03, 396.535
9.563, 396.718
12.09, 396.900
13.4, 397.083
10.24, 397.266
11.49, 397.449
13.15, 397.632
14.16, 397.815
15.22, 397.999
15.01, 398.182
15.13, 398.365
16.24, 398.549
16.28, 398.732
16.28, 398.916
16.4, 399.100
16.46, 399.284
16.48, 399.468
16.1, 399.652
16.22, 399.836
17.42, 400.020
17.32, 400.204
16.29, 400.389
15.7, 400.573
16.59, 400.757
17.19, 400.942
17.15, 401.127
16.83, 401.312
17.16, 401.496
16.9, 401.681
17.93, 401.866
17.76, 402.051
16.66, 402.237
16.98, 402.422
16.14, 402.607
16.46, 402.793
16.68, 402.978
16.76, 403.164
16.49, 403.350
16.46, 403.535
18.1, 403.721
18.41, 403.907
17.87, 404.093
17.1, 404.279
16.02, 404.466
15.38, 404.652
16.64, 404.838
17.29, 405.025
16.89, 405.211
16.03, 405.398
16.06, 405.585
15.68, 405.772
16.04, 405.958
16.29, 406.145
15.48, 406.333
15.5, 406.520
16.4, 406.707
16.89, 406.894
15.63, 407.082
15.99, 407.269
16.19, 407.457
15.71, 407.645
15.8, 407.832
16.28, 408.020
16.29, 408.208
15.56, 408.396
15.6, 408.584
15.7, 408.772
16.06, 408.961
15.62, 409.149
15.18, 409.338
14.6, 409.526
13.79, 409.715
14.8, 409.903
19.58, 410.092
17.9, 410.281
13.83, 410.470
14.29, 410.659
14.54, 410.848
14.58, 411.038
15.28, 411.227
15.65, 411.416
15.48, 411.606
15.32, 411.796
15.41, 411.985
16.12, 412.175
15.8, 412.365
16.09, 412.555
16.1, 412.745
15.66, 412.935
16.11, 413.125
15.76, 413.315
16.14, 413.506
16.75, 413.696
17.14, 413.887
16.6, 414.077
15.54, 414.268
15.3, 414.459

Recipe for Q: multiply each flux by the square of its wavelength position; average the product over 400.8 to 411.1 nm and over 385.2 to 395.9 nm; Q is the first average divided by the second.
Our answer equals 1.2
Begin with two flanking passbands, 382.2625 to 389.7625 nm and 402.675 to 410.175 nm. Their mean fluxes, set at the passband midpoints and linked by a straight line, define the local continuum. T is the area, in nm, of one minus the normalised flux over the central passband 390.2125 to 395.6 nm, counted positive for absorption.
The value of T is 0.14 nm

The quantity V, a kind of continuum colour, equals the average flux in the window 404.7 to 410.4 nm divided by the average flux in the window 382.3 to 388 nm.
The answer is 1.1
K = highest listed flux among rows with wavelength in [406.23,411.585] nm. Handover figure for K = 19.58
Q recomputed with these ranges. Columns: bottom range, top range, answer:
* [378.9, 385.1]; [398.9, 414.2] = 1.35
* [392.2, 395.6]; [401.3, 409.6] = 1.28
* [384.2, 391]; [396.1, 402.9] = 1.09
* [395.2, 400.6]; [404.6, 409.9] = 1.15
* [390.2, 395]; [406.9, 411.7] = 1.18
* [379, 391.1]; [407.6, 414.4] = 1.25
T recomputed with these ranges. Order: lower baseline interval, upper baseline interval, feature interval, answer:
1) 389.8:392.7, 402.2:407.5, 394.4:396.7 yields 0.30 nm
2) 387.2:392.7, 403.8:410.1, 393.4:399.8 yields 0.55 nm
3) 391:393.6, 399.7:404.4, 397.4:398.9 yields 0.10 nm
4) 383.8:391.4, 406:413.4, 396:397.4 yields 0.34 nm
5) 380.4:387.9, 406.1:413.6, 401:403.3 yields -0.24 nm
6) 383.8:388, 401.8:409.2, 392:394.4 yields 0.39 nm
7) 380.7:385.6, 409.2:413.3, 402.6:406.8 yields -0.37 nm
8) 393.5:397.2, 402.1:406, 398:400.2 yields -0.20 nm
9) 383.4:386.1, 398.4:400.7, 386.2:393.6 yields 0.17 nm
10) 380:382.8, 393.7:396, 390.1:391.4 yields -0.16 nm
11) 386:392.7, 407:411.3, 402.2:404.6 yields -0.23 nm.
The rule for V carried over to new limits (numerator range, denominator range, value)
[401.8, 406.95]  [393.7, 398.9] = 1.21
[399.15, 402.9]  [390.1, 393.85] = 1.17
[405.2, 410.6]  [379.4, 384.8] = 1.17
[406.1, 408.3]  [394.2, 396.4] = 1.11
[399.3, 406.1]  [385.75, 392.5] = 1.11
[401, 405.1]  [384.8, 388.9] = 1.13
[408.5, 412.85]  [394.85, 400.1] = 1.09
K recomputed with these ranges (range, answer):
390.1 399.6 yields 16.93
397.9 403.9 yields 18.1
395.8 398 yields 15.22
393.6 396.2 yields 15.35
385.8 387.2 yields 16.46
